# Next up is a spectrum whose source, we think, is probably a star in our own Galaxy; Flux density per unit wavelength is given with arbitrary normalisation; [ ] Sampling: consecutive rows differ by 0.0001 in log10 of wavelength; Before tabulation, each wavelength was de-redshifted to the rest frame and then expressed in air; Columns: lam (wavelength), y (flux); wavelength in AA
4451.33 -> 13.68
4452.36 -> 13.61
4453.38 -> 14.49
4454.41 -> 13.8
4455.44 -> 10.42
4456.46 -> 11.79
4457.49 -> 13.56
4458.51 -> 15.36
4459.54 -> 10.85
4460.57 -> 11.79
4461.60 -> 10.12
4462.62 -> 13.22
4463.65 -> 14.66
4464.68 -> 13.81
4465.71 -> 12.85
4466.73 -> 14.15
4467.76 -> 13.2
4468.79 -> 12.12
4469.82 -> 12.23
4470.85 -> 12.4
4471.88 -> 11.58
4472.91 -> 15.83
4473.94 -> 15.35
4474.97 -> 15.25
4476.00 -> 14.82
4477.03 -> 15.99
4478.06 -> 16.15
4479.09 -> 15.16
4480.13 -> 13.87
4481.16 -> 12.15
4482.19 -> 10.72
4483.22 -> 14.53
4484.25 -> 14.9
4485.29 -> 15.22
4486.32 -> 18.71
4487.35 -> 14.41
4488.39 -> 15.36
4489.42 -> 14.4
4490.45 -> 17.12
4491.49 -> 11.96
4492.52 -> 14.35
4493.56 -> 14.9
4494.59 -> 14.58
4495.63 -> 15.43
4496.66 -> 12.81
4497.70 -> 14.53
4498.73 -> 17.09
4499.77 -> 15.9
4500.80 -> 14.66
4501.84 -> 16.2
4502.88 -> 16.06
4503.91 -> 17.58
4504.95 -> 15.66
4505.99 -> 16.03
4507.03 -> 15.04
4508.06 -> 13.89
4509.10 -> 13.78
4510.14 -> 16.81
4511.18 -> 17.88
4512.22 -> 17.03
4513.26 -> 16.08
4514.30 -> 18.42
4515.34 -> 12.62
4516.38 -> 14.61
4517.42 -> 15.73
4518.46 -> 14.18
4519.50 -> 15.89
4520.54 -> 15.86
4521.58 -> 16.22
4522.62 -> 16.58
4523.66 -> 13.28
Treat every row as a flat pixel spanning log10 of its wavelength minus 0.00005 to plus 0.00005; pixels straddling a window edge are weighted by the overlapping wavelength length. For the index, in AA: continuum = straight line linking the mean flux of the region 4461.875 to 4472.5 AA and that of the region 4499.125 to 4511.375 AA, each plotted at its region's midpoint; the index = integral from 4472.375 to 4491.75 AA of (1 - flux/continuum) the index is -1.1 AA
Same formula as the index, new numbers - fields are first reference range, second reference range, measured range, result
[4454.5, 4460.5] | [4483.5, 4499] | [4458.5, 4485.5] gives -0.1 AA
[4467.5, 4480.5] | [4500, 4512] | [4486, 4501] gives 0.1 AA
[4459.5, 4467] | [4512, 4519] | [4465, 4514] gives -2.5 AA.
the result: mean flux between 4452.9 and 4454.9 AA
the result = 14.1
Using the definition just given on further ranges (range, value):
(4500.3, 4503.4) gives 15.7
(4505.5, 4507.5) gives 15.5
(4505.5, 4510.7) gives 15.1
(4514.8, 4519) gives 14.3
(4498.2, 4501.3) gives 15.9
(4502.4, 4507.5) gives 16.1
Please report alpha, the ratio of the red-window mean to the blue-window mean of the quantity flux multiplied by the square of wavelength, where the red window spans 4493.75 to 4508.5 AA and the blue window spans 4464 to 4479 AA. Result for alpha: 1.1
